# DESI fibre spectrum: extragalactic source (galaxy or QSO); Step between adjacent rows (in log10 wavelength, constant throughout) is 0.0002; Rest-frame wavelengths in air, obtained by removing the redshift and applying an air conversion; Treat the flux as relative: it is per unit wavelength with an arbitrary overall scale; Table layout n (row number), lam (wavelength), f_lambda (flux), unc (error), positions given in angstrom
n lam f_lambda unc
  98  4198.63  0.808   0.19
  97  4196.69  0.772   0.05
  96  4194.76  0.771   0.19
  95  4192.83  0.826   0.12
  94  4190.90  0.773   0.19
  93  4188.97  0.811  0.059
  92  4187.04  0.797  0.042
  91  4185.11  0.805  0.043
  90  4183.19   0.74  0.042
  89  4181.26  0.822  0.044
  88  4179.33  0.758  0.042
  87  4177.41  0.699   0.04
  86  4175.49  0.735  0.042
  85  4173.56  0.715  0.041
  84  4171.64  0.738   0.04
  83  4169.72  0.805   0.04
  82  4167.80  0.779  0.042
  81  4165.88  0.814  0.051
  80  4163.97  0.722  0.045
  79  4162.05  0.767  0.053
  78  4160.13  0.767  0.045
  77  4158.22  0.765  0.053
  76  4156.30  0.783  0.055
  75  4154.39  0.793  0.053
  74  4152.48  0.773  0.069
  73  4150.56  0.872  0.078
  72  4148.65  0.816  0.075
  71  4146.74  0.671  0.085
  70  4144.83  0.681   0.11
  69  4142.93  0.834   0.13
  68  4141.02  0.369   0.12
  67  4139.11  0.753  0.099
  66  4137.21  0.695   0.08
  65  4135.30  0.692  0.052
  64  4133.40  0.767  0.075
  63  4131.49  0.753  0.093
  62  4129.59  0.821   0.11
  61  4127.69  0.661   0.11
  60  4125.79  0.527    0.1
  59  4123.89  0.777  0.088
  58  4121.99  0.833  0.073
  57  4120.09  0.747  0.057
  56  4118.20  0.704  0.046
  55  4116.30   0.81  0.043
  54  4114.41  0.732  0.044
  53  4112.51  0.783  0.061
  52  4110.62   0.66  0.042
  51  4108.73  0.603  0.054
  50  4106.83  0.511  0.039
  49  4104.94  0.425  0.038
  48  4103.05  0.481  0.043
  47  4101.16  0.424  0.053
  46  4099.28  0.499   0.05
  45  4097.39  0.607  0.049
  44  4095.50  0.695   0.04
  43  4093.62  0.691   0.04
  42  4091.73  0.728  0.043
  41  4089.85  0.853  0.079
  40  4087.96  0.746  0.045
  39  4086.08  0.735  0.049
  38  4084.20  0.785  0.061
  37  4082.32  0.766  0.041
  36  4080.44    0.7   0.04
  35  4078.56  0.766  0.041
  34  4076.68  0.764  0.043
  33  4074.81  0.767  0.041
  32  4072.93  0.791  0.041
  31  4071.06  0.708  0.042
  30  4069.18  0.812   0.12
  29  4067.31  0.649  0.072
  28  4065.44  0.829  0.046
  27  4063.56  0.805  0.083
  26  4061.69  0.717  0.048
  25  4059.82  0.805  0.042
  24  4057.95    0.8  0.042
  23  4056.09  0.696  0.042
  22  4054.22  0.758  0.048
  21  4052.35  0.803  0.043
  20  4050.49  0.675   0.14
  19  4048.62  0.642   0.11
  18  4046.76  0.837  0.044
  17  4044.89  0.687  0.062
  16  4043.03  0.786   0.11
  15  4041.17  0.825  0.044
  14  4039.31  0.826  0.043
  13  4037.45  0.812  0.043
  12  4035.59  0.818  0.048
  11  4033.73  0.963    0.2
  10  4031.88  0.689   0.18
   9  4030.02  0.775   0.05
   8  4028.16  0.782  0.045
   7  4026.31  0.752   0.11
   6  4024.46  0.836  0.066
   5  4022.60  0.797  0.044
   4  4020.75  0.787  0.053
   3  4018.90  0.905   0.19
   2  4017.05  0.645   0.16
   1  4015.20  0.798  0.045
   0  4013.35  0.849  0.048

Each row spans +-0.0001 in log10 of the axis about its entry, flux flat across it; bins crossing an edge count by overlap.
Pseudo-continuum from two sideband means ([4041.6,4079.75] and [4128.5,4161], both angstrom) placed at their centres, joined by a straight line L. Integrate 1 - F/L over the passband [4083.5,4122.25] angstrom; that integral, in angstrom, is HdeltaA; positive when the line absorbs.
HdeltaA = 4.3 angstrom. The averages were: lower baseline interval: 0.755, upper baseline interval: 0.741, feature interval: 0.666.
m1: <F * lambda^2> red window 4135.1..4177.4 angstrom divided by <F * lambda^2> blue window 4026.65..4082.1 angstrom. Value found 1.0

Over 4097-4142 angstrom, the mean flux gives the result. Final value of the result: 0.652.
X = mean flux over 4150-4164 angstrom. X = 0.781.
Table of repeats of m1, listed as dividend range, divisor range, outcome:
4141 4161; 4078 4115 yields 1.18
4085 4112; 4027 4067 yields 0.82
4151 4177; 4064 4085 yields 1.05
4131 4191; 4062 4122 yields 1.11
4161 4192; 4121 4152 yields 1.09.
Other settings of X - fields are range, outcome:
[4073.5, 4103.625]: 0.692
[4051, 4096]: 0.757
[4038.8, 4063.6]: 0.759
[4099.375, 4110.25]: 0.499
